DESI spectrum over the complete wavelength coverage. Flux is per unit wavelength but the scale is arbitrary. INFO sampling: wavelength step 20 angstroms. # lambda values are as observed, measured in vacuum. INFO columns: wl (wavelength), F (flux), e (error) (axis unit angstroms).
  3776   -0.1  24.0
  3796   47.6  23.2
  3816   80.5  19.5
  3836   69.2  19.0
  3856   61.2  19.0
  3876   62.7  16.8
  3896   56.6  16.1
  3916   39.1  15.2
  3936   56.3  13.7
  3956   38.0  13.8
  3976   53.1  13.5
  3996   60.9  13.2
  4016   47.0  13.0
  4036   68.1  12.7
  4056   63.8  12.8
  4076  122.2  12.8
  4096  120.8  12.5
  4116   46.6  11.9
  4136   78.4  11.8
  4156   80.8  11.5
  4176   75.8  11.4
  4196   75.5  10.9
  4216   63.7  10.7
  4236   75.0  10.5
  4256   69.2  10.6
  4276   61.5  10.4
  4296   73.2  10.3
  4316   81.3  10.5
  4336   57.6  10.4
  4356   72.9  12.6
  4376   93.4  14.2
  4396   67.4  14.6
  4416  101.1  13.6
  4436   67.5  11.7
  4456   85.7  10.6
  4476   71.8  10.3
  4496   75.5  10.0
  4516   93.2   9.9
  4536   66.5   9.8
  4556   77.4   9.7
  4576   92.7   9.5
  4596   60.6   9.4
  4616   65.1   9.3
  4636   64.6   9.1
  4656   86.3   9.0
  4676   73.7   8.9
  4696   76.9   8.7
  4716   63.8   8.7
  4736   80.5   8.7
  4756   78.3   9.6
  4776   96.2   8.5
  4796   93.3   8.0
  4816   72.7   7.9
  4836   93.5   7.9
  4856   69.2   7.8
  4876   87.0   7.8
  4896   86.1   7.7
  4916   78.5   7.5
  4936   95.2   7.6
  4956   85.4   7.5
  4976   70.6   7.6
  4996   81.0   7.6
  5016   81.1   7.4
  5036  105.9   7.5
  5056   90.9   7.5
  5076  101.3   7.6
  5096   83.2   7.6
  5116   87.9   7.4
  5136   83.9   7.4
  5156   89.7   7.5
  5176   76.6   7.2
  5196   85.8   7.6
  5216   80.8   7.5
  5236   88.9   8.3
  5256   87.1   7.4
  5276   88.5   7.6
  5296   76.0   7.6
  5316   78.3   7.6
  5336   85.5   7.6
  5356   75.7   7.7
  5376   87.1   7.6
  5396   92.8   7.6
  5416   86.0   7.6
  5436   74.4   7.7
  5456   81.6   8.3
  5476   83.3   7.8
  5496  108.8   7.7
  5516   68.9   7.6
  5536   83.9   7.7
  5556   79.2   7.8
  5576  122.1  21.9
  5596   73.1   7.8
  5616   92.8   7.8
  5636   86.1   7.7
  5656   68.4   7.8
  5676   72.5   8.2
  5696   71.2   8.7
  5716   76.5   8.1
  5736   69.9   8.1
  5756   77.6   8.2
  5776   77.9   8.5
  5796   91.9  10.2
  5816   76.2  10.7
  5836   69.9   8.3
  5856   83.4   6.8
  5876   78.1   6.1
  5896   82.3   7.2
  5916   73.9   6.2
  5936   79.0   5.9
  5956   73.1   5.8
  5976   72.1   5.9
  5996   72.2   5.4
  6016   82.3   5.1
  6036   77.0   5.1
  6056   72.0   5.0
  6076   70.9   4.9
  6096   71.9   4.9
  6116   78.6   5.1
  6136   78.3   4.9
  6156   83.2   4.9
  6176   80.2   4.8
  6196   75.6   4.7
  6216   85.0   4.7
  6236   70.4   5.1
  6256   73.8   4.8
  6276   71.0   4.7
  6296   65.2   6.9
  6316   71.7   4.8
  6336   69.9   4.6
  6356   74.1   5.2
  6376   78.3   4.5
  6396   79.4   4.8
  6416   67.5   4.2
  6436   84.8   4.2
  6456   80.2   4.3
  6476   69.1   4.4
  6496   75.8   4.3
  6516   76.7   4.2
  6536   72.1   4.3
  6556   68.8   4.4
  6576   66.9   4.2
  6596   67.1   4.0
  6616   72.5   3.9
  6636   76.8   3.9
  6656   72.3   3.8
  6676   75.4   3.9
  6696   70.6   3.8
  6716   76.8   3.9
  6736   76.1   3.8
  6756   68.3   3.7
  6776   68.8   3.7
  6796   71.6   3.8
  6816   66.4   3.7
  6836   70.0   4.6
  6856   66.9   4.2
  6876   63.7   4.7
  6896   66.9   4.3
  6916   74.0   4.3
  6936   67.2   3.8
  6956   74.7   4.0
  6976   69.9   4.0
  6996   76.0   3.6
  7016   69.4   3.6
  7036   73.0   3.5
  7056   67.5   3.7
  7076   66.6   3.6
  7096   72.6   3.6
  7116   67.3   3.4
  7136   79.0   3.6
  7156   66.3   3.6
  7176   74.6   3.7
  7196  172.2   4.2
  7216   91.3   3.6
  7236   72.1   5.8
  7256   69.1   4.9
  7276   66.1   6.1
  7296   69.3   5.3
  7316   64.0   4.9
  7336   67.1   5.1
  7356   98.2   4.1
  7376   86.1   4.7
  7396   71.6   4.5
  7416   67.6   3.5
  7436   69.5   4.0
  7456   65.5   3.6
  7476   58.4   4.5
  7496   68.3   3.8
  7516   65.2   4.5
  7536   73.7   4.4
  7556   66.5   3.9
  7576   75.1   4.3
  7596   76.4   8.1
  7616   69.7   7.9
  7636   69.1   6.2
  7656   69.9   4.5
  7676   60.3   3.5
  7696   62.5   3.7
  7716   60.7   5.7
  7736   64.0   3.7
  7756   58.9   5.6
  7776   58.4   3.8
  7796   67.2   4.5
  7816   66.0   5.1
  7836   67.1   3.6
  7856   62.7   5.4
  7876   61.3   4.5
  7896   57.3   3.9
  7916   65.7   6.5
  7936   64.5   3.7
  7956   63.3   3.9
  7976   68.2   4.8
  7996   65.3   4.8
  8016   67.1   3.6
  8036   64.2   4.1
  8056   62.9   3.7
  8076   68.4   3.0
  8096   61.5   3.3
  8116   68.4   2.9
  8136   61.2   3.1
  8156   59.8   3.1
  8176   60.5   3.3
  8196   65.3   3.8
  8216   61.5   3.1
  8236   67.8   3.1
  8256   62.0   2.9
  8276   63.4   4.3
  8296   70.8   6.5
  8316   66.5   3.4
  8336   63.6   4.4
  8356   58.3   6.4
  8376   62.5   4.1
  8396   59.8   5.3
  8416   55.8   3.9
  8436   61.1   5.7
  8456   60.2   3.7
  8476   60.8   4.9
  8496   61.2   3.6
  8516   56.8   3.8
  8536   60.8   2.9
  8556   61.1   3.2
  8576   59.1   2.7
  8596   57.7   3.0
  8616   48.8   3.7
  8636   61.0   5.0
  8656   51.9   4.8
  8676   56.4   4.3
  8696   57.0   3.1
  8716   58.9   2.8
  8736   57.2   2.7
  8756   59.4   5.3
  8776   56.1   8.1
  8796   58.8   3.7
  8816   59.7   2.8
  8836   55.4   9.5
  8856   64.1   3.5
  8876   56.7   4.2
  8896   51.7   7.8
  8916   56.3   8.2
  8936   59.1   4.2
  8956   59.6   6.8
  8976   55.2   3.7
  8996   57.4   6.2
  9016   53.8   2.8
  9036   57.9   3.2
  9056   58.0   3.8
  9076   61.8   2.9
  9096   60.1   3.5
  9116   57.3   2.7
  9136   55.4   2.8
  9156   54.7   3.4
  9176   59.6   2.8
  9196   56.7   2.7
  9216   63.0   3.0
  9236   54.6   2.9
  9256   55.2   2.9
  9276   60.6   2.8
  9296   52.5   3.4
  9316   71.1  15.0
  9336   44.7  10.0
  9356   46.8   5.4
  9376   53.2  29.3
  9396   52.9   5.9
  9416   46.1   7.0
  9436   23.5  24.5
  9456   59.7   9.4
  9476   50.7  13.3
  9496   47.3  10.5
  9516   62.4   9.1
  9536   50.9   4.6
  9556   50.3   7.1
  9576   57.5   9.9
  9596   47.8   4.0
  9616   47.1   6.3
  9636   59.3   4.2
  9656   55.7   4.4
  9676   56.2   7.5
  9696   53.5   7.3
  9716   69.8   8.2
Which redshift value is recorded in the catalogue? 0.096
